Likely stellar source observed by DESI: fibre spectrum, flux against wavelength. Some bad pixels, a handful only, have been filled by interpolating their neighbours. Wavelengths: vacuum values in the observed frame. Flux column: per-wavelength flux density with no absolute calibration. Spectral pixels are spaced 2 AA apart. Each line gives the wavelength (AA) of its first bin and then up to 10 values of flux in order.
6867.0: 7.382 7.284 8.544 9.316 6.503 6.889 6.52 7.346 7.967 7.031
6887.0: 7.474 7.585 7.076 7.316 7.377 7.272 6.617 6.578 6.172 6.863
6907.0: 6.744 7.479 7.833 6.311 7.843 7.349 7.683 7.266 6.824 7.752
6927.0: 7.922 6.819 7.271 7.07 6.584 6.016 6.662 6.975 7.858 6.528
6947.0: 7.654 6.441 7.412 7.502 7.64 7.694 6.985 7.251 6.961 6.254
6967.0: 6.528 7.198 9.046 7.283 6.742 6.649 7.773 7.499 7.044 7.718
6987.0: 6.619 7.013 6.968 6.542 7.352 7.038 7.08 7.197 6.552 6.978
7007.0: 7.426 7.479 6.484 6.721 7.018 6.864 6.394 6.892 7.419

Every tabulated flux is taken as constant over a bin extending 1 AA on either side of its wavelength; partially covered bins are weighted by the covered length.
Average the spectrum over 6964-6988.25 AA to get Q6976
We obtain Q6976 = 7.19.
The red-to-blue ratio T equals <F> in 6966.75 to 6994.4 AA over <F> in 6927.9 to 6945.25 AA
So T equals 1.05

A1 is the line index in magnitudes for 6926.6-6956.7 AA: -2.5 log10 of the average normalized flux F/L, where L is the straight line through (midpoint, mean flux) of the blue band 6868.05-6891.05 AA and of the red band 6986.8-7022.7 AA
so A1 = 0.019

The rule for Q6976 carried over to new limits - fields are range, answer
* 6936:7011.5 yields 7.11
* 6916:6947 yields 7.12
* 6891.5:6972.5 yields 7.14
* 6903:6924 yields 7.17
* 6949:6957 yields 7.41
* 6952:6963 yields 7.37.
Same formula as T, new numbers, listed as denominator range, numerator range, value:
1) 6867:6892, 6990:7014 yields 0.94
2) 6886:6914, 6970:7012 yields 1.02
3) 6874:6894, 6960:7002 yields 0.99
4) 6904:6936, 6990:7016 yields 0.97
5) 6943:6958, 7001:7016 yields 0.95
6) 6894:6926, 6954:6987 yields 1.02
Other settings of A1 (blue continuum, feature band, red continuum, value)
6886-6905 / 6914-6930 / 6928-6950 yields -0.07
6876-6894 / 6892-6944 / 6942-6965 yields 0.02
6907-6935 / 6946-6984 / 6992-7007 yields -0.02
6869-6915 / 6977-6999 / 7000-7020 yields -0.02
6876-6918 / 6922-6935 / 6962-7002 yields -0.01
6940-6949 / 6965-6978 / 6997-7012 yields -0.01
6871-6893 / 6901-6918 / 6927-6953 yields 0.03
